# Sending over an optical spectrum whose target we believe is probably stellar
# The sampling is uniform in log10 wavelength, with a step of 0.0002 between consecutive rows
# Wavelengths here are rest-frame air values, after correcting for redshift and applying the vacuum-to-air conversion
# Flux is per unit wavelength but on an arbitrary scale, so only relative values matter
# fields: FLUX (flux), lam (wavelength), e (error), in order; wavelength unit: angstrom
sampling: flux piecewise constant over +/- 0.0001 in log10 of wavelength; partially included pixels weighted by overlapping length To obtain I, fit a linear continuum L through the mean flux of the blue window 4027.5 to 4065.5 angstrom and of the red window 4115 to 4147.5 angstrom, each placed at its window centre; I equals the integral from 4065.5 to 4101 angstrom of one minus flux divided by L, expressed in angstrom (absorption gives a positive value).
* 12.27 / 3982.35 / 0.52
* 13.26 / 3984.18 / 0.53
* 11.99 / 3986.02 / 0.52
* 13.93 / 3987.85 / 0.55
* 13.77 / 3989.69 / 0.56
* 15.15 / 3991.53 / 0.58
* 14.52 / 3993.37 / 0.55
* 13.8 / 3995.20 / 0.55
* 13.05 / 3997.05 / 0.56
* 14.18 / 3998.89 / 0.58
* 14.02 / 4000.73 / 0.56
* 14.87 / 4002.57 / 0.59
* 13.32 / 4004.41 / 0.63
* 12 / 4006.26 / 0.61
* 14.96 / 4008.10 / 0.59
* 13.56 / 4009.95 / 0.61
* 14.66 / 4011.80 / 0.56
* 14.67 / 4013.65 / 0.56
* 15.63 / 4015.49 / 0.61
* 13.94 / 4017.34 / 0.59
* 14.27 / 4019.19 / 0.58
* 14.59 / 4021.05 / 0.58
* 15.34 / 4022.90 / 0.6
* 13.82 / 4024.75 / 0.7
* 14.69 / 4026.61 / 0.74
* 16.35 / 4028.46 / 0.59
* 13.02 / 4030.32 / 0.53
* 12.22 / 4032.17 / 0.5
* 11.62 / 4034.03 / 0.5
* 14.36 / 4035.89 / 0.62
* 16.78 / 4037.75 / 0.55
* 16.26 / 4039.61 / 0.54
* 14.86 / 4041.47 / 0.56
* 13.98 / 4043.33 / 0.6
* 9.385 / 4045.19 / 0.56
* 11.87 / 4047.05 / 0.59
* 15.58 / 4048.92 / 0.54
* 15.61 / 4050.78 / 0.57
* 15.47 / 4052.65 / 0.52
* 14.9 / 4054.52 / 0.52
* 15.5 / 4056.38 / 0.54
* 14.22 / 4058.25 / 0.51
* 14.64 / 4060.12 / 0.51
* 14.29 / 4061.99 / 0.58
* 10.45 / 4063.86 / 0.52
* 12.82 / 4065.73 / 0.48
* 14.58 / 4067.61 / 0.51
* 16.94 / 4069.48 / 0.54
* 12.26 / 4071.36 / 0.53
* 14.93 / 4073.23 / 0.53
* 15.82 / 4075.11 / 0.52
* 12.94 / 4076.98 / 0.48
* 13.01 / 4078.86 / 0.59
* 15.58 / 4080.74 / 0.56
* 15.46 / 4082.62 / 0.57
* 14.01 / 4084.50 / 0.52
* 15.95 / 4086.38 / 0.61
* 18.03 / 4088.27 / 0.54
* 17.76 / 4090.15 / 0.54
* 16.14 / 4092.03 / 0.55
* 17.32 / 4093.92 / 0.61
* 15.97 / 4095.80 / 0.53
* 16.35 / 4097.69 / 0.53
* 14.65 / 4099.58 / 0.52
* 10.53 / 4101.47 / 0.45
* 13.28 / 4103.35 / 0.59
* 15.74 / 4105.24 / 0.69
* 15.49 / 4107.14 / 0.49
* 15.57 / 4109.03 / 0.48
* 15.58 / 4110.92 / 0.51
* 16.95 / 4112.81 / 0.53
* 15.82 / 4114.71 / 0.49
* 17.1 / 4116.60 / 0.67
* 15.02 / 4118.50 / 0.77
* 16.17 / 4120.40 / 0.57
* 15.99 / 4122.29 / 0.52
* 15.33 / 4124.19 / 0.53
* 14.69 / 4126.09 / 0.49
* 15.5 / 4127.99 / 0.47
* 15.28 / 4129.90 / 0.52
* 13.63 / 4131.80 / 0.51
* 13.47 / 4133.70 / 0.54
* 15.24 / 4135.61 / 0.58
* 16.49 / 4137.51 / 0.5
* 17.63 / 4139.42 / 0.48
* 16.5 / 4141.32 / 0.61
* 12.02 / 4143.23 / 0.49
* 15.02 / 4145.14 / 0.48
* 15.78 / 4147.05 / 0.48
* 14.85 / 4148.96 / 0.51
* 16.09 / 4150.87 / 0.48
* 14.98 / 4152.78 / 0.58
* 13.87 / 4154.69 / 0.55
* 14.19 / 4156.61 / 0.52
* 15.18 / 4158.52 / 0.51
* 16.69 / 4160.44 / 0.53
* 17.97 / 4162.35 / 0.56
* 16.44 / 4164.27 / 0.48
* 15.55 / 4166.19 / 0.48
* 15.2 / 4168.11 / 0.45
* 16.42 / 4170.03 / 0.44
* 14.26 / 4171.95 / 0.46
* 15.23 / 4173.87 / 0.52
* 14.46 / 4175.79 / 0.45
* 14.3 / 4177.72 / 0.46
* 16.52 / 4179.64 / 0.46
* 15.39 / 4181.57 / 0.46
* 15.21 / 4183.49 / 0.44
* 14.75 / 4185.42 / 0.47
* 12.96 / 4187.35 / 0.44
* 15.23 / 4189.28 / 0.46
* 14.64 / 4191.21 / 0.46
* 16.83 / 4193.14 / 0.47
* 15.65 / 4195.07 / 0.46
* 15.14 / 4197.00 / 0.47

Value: -1.6 angstrom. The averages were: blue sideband 14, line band 15.3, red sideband 15.3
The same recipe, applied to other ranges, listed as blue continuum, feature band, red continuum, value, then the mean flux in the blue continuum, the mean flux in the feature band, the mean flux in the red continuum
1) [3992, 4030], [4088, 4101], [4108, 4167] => -1.0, 14.3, 16.3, 15.5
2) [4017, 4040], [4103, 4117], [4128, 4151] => -0.7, 14.4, 15.7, 15.1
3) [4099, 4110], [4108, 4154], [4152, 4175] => -2.1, 14.2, 15.4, 15.5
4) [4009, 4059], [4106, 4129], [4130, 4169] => -1.1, 14.3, 15.8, 15.3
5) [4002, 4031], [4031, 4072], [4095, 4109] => 1.2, 14.4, 14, 14.6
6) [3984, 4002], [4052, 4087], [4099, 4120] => 0.7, 13.8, 14.4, 15.1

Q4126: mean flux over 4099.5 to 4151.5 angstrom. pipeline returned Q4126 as 15.2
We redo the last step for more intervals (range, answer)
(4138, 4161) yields 15.2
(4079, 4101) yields 15.9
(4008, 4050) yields 14.2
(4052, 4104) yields 14.8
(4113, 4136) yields 15.3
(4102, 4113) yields 15.2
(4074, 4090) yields 15.2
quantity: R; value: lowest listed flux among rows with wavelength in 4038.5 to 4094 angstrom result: 9.385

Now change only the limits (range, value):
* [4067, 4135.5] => 10.53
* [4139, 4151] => 12.02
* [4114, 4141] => 13.47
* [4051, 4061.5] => 14.22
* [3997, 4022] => 12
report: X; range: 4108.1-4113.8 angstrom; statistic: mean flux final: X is 16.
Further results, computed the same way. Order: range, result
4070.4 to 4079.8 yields 13.8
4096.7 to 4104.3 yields 13.7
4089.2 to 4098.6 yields 16.7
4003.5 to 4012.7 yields 13.7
